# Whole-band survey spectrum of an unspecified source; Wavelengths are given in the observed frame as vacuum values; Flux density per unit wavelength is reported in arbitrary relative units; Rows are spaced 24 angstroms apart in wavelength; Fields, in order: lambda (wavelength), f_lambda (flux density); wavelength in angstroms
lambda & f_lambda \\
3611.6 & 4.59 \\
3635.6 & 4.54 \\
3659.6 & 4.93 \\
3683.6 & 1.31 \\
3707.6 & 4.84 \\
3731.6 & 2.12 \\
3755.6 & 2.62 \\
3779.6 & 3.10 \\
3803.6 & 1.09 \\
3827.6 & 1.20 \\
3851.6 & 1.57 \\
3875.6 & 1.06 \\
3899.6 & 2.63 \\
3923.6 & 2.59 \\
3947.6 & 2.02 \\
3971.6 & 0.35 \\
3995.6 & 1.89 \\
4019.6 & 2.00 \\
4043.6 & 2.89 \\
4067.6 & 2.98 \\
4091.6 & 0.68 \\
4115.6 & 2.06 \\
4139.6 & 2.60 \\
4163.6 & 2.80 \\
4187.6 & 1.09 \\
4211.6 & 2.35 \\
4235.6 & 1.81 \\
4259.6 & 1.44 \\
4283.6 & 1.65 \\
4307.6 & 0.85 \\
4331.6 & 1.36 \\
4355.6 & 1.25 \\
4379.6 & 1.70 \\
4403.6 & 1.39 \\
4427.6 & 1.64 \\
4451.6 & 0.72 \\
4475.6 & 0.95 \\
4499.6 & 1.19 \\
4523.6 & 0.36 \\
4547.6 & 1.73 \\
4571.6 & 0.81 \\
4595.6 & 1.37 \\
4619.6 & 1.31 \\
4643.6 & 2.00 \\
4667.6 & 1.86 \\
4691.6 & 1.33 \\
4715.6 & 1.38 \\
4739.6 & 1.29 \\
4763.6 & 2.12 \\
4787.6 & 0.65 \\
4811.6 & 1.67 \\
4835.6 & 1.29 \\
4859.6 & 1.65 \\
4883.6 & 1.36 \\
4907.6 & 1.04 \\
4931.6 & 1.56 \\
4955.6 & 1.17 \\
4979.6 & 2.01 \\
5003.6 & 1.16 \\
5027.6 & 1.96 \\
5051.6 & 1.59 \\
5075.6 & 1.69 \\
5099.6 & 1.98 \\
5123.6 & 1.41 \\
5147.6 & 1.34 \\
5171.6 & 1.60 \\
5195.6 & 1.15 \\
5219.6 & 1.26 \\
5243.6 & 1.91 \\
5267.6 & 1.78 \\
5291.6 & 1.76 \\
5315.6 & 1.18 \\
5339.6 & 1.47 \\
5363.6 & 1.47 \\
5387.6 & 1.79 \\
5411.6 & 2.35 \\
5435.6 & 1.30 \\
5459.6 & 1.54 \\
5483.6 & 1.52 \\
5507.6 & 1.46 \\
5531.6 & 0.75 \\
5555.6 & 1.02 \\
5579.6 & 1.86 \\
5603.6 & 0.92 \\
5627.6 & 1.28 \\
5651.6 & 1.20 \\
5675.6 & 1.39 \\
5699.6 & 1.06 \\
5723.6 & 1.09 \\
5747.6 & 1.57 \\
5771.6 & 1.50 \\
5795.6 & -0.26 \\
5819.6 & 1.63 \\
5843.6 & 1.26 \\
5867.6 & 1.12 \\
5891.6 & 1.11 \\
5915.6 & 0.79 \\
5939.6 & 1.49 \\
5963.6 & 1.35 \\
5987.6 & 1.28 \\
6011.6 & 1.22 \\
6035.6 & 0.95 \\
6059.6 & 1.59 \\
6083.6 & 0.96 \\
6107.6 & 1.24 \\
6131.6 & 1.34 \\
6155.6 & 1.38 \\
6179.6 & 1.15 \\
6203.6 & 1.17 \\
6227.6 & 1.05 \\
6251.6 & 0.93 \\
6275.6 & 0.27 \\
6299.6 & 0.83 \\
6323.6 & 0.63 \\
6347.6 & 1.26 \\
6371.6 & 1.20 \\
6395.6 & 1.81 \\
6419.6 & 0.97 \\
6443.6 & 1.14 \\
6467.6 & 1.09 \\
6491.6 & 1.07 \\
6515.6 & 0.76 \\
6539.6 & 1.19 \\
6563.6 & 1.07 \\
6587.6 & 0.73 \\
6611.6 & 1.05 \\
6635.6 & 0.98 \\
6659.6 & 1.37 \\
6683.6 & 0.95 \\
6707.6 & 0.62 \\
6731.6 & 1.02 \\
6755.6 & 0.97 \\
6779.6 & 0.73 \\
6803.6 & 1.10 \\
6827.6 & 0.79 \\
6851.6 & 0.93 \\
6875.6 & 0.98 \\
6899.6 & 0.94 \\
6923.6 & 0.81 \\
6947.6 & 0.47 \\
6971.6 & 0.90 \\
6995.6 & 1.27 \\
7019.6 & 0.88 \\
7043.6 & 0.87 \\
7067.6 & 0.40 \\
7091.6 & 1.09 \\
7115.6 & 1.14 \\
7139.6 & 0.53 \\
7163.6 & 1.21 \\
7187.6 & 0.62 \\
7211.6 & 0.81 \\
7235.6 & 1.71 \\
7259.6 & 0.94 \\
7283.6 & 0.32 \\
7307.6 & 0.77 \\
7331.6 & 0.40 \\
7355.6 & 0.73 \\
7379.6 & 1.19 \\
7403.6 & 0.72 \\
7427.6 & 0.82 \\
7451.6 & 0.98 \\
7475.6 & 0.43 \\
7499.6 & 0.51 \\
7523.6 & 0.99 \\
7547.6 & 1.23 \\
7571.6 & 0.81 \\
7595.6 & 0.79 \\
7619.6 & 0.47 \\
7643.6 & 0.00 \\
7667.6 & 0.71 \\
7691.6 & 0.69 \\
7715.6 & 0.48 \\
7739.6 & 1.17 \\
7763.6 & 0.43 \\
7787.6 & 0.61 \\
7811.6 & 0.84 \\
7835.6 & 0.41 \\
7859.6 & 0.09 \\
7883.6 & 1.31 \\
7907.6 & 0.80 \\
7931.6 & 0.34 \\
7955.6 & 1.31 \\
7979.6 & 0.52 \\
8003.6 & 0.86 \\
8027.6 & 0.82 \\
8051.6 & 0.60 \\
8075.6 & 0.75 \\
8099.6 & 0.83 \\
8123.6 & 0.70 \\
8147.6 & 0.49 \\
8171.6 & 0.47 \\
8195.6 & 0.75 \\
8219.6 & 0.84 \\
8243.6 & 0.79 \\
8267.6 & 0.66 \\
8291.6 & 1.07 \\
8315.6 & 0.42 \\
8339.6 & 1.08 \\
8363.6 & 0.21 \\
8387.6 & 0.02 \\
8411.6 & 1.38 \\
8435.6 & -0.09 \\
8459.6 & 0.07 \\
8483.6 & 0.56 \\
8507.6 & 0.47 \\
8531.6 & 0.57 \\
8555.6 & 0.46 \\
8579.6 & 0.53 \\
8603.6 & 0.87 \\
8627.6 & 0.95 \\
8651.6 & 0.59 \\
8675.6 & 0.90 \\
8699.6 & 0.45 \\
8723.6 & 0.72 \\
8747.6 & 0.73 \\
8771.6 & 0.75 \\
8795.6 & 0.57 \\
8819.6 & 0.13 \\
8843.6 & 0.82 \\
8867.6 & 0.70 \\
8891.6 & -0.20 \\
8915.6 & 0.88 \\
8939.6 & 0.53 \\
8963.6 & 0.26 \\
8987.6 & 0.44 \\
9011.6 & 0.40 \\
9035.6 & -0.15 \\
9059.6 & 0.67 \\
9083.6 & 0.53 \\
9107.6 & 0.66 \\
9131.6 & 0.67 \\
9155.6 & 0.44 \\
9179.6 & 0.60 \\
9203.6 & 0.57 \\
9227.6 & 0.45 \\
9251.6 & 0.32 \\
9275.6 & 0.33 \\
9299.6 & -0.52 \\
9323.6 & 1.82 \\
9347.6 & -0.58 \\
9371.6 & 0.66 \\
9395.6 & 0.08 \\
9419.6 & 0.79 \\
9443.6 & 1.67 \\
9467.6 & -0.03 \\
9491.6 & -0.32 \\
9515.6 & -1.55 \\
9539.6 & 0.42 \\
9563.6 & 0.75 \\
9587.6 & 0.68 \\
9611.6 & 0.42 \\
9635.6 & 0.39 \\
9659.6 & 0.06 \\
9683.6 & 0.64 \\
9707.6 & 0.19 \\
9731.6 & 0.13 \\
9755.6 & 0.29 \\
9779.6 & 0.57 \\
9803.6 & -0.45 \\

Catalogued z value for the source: 0.27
